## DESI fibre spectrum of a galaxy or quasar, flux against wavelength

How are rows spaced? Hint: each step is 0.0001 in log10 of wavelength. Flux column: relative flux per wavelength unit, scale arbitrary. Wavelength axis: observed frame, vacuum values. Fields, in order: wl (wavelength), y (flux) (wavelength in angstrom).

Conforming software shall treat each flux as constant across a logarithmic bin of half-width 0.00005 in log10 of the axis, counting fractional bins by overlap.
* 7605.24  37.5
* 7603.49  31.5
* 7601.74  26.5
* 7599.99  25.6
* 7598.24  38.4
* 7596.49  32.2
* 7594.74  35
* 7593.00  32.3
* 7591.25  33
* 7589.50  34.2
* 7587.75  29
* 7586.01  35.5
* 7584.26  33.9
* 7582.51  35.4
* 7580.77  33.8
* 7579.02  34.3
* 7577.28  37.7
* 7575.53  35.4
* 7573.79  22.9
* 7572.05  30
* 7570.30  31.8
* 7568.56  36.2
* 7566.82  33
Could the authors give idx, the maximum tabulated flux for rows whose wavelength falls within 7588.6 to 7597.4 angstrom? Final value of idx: 35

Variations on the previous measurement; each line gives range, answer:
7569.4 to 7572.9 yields 31.8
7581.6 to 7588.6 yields 35.5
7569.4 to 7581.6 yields 37.7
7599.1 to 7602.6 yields 26.5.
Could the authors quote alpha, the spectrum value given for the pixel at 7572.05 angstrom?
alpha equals 30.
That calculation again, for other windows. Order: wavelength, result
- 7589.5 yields 34.2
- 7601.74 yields 26.5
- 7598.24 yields 38.4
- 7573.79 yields 22.9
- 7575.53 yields 35.4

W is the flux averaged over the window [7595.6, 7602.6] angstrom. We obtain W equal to 30.7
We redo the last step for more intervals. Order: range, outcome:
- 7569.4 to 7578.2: 31.6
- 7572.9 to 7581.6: 32.8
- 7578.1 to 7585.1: 34.4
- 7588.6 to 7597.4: 33.3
